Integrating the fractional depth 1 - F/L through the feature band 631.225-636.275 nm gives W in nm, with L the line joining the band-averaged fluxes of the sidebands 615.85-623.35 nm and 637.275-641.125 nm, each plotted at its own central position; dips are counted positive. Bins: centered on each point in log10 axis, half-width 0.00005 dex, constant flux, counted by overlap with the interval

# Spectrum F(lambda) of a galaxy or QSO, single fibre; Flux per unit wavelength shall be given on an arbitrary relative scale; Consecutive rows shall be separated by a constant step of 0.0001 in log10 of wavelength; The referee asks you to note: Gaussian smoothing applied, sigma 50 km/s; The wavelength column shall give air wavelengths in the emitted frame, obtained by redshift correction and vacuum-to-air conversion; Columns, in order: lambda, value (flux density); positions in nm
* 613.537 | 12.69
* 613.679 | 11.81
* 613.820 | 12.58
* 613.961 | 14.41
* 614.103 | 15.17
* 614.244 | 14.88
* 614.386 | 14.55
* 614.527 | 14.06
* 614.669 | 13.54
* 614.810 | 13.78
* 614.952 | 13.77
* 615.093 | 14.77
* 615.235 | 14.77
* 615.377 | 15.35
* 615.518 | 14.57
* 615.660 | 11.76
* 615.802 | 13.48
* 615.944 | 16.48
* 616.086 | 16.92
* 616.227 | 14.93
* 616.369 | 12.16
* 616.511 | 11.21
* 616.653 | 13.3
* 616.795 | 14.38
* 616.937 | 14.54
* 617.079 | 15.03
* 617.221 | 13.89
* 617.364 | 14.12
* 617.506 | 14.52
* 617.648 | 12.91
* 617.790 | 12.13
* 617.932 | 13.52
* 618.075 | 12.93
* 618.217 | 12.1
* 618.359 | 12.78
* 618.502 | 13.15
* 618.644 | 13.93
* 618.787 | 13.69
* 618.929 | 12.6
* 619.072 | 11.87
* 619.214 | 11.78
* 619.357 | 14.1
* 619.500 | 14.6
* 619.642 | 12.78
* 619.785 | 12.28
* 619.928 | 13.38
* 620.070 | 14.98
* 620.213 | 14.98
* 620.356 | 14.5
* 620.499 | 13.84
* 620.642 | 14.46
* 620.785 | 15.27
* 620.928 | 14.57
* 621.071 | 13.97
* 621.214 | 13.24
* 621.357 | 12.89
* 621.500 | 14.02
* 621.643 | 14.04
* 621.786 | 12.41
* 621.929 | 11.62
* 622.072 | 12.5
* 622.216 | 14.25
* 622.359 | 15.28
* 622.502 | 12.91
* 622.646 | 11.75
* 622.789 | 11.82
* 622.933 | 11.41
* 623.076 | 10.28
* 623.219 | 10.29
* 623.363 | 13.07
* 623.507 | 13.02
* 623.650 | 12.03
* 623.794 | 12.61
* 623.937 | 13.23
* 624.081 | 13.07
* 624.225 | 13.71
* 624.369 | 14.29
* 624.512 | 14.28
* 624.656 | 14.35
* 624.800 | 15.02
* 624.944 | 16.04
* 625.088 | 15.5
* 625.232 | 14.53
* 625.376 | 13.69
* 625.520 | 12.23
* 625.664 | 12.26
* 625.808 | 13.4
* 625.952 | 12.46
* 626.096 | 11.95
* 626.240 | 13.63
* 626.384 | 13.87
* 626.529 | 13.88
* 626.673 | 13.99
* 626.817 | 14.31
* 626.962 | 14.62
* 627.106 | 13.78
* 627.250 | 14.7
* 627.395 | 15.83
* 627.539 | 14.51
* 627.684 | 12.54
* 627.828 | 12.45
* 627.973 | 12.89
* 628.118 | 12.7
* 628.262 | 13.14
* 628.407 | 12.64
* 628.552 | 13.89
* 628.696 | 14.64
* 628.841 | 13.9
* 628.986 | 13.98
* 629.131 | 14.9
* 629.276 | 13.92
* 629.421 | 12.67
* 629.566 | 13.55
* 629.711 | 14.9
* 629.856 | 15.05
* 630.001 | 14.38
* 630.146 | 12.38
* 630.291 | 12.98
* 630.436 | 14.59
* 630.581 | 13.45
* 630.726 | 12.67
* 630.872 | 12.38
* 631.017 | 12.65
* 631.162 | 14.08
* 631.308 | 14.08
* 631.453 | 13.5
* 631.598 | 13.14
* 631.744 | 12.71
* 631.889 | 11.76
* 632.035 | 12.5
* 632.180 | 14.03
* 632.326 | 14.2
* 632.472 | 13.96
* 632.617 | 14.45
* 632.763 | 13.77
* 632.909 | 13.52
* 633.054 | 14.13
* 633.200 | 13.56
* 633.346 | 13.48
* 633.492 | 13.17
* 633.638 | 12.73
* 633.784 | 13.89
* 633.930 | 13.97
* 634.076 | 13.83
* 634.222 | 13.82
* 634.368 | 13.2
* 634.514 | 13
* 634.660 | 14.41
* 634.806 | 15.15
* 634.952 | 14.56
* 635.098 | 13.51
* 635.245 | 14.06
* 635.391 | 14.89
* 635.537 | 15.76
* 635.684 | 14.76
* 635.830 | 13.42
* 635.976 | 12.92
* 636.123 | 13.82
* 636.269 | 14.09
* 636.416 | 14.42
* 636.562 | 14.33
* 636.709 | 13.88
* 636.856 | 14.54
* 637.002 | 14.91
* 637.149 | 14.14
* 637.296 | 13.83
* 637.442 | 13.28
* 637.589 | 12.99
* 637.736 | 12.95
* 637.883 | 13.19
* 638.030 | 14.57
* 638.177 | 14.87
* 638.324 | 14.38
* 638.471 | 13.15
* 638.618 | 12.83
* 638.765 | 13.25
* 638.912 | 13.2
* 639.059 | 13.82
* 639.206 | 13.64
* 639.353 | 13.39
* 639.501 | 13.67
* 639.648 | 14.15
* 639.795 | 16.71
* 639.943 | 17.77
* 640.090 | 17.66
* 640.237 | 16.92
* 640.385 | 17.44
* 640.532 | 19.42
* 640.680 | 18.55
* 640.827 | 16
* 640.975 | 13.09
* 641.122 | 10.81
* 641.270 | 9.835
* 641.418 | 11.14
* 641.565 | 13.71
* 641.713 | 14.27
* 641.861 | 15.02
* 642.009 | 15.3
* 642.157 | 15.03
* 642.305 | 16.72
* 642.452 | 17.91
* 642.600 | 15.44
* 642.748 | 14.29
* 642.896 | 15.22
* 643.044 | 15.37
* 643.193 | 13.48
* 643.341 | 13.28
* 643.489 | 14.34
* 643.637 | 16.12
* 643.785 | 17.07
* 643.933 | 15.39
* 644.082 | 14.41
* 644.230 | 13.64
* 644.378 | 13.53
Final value 0.21 nm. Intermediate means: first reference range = 13.4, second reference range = 14.7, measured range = 13.8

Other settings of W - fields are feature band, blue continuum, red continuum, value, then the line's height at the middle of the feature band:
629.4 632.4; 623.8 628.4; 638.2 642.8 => 0.141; 14.1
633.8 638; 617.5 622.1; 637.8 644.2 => 0.132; 14.4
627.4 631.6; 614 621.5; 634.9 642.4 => 0.172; 14.2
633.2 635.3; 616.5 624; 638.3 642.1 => 0.063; 14.2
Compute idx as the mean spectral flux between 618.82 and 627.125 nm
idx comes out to 13.4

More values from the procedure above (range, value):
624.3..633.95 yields 13.7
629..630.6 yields 13.9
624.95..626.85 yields 13.6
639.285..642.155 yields 15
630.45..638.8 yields 13.7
